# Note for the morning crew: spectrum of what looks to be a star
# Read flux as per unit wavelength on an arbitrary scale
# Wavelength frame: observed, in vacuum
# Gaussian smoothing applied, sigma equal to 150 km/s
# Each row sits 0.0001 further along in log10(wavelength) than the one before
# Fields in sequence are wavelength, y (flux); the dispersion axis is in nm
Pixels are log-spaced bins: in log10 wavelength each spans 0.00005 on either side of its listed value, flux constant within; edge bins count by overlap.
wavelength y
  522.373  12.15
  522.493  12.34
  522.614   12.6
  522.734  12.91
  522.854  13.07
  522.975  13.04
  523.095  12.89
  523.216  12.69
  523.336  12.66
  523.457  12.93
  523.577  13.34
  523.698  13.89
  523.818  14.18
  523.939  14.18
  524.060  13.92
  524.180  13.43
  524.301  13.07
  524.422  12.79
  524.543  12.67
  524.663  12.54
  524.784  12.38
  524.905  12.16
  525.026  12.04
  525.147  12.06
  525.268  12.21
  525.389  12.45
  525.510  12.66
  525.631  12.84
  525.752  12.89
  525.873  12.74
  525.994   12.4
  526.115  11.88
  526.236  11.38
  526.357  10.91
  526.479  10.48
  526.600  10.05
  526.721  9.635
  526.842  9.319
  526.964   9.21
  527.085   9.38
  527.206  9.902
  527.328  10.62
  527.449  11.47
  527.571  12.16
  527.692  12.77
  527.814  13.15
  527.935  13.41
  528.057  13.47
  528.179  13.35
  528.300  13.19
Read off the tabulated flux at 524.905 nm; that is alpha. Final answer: 12.16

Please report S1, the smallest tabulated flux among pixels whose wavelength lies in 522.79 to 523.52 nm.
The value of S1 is 12.66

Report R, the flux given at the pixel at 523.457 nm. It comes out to 12.93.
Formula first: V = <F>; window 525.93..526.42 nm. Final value 11.6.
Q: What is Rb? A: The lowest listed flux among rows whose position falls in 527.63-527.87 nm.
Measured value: 12.77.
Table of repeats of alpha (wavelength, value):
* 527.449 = 11.47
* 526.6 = 10.05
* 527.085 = 9.38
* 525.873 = 12.74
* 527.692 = 12.77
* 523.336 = 12.66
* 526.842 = 9.319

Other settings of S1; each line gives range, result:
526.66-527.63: 9.21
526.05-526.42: 10.91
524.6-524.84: 12.38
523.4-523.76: 12.93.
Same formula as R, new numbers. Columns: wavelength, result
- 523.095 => 12.89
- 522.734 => 12.91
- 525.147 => 12.06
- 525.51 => 12.66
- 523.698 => 13.89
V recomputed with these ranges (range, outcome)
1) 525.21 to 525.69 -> 12.5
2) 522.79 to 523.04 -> 13.1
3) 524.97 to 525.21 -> 12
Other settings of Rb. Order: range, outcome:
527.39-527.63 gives 11.47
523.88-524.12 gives 13.92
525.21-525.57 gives 12.21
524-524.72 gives 12.54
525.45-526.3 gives 11.38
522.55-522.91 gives 12.6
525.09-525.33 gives 12.06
